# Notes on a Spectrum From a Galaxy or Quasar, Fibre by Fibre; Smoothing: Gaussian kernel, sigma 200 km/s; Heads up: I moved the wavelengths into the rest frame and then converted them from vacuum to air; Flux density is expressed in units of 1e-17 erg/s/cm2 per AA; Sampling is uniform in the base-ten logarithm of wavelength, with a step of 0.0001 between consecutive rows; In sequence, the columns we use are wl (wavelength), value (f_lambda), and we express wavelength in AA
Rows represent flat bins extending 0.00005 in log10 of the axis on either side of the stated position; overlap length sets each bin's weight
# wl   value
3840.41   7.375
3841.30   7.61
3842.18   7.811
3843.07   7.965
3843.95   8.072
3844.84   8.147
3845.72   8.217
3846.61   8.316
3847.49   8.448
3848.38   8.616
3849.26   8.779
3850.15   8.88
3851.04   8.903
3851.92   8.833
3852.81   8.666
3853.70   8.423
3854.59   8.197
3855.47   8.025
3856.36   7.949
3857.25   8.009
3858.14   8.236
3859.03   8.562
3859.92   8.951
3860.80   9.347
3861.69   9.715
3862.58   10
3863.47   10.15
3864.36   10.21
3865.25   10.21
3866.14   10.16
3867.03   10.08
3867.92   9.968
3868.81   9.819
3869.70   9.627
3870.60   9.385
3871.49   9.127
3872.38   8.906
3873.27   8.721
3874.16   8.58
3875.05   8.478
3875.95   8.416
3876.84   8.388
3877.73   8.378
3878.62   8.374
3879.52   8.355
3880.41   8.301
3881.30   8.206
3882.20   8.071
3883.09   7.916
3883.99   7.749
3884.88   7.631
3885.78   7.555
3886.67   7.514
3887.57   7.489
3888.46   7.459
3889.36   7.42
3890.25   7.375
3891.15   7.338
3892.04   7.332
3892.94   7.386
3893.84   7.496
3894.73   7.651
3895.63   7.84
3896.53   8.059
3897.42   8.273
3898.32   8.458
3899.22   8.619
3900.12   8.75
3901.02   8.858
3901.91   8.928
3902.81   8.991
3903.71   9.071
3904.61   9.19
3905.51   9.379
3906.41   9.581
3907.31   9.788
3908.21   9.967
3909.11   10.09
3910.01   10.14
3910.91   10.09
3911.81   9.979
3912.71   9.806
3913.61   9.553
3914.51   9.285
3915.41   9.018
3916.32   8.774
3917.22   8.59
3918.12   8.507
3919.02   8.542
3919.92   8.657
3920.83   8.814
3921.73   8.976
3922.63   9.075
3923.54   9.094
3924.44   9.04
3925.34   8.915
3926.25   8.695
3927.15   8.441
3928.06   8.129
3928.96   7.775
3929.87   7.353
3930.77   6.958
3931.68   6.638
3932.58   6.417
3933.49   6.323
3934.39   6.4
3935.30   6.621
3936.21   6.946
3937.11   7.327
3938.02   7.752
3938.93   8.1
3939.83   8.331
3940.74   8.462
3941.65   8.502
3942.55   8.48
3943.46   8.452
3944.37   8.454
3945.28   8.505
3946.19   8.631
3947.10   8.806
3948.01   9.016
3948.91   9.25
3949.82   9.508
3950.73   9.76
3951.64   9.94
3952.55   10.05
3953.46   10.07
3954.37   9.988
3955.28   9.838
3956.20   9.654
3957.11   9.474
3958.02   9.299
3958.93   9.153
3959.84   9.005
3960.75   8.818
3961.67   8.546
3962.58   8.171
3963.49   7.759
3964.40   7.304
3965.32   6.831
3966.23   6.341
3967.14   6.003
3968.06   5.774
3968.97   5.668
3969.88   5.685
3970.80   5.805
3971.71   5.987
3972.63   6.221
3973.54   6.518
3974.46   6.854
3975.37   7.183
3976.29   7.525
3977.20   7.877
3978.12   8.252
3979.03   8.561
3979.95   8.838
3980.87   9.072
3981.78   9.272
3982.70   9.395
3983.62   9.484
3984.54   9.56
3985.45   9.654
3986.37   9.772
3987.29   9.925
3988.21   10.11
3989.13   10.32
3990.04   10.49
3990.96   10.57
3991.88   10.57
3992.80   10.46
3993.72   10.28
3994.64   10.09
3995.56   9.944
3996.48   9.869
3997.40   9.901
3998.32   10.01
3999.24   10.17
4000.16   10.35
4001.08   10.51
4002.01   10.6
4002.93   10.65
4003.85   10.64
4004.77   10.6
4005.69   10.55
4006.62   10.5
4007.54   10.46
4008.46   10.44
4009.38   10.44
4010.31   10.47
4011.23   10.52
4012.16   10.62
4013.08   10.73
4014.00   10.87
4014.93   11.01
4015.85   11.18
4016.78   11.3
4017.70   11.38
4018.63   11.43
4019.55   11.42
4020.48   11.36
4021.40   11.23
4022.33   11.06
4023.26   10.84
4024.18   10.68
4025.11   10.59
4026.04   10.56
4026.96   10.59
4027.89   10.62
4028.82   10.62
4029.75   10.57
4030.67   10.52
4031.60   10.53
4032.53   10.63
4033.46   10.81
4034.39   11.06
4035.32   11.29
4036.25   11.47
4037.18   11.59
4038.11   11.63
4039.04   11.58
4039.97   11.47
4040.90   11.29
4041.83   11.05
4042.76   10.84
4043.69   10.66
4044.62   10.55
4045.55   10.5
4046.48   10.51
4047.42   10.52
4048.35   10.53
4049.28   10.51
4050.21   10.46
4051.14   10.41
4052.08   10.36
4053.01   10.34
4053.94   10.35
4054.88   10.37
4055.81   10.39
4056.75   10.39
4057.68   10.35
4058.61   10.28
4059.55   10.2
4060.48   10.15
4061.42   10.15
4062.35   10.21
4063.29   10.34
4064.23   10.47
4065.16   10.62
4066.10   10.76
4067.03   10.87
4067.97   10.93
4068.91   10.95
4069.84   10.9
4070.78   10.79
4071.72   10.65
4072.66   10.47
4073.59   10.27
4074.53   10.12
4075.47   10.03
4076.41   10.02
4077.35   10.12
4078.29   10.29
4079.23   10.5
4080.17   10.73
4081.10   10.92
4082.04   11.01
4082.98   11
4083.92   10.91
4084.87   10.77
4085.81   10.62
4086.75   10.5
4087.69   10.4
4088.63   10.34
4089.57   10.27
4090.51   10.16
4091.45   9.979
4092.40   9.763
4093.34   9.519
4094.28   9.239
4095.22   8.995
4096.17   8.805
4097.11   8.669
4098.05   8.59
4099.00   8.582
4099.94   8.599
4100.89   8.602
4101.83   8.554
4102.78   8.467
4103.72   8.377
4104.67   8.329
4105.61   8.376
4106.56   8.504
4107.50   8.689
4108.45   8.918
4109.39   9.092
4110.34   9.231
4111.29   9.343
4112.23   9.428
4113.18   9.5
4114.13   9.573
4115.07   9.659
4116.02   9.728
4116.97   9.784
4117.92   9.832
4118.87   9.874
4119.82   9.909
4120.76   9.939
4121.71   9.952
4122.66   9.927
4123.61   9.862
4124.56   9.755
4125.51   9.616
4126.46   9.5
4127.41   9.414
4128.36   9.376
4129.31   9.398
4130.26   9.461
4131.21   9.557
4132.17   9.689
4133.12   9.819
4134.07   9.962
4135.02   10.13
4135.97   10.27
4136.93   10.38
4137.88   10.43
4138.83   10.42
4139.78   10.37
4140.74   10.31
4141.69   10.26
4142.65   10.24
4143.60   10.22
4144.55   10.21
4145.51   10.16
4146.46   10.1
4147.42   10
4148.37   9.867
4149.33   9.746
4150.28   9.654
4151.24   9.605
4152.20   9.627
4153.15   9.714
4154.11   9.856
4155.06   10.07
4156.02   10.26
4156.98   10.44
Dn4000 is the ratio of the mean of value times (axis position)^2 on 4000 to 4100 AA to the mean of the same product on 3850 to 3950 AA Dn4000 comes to 1.33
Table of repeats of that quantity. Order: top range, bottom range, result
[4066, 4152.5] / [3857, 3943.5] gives 1.28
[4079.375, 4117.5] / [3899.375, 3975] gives 1.23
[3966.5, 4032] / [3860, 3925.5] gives 1.16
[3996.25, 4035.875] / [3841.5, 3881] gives 1.31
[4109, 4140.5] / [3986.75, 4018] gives 0.99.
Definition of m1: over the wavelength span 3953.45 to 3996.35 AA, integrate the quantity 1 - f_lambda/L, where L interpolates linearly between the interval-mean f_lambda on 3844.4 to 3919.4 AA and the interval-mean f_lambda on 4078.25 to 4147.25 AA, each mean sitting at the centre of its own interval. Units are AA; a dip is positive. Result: 2.7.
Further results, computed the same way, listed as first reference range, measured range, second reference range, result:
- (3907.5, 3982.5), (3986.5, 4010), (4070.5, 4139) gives -4.2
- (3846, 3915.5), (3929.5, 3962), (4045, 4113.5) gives 2.4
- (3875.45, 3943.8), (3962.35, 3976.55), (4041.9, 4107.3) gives 3.8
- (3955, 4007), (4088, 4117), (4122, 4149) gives 1.7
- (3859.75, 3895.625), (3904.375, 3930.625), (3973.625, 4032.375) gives 0.0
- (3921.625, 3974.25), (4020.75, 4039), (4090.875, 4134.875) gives -4.7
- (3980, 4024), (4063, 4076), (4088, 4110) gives -1.6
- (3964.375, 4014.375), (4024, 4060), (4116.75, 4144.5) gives -4.9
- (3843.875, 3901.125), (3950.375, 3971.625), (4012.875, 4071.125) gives 3.3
